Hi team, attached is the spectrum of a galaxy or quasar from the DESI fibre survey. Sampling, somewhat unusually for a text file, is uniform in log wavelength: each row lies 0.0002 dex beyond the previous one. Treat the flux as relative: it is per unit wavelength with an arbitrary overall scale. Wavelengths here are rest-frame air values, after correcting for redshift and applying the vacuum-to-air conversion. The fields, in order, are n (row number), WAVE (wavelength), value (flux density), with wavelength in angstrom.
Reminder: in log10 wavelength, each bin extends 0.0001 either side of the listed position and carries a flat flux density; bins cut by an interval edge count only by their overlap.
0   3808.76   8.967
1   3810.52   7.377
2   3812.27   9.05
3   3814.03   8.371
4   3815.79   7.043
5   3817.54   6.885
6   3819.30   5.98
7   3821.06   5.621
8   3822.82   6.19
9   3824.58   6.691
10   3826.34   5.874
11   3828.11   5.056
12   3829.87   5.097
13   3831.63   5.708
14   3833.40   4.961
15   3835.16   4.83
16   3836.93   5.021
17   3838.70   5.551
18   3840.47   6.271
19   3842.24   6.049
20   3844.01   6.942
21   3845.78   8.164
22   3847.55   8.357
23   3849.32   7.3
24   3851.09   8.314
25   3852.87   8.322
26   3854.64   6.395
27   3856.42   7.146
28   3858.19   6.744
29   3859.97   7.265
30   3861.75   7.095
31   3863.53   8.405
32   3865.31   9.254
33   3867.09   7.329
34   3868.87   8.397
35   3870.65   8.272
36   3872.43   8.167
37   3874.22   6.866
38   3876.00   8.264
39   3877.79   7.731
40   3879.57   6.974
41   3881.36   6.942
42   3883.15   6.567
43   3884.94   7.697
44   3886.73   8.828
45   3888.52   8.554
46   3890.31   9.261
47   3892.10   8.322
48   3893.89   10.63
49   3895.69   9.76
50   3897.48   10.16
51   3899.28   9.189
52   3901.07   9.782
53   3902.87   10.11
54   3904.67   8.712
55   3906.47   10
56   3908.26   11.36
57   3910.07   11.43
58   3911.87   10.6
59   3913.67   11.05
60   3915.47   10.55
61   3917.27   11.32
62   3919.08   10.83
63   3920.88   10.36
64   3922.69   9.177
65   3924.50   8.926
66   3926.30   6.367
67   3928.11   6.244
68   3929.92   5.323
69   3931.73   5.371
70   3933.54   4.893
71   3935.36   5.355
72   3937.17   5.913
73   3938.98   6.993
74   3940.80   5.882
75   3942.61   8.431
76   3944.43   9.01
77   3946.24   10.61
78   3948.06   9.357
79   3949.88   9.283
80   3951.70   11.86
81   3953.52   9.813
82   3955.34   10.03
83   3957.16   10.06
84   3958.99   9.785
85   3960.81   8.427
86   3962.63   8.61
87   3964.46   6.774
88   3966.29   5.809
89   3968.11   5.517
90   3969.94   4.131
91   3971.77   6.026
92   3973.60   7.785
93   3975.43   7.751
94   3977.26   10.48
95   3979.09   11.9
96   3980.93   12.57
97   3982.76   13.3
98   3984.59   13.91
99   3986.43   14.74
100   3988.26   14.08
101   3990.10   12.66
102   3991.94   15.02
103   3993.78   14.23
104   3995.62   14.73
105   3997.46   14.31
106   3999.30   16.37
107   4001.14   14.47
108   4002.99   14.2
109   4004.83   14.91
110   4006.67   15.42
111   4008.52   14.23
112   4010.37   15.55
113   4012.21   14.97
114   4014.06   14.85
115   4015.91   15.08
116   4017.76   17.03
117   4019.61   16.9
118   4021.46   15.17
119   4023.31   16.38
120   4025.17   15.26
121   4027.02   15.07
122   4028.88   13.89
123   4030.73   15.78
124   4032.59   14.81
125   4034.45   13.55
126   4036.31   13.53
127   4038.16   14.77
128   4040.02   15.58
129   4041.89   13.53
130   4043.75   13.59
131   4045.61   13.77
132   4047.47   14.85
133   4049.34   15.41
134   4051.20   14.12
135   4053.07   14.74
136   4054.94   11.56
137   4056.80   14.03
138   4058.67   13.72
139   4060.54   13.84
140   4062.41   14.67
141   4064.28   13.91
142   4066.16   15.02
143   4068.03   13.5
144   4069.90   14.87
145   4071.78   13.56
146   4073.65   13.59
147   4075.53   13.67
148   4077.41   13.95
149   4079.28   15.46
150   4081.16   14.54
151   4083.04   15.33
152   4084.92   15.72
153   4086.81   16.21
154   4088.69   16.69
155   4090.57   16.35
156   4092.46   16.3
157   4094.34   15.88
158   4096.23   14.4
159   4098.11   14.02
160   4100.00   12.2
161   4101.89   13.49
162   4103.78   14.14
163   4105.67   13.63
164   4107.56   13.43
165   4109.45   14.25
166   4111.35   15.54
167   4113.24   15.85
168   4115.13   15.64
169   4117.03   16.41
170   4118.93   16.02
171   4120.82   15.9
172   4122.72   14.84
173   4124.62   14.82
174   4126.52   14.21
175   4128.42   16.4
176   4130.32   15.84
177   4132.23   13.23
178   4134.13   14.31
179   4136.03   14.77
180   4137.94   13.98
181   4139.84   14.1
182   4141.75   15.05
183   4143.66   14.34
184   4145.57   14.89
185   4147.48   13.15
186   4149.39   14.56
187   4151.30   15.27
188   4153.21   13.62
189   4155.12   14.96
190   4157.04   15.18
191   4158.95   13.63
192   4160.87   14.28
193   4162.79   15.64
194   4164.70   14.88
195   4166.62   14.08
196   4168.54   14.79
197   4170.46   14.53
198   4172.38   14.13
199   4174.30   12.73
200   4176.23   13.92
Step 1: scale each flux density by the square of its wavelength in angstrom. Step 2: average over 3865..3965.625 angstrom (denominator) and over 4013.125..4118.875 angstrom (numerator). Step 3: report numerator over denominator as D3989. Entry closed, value 1.83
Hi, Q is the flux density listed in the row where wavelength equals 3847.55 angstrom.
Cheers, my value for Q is 8.357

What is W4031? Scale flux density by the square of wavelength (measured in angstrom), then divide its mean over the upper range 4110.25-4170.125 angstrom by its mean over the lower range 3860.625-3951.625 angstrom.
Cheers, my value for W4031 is 1.95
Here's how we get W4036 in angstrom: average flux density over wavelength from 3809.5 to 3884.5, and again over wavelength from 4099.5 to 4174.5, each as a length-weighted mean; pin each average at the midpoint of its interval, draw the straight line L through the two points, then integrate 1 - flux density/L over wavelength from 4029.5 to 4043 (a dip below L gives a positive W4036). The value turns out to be -2.9 angstrom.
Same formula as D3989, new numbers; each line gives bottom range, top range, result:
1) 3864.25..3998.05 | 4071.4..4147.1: 1.75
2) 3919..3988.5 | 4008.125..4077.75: 1.75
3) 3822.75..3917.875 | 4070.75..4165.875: 2.09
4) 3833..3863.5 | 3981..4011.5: 2.28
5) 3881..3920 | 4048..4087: 1.61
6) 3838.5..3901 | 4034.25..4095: 2.02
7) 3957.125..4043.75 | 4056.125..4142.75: 1.20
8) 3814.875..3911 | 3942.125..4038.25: 1.72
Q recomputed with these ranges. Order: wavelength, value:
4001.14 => 14.47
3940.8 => 5.882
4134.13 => 14.31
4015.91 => 15.08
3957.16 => 10.06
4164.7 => 14.88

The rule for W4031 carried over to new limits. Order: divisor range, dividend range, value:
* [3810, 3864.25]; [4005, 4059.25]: 2.43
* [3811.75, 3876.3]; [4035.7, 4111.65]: 2.33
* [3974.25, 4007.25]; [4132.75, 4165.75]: 1.16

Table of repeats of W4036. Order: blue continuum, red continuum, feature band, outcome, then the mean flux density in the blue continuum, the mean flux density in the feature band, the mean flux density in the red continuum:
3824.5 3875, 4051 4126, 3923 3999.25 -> 8.8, 6.9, 9.42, 14.6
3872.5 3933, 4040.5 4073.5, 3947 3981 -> 7.0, 8.85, 8.64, 14.1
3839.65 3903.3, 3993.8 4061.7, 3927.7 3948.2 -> 7.6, 8.04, 6.88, 14.7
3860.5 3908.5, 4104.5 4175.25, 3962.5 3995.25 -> 1.4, 8.57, 10.4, 14.7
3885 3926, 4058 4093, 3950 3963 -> 1.7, 9.85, 9.82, 14.8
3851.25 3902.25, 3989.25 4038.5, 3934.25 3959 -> 6.4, 8.17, 8.67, 14.9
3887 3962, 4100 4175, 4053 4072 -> -1.9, 9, 13.9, 14.6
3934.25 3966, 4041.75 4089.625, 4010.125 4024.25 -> -4.5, 8.52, 15.8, 14.4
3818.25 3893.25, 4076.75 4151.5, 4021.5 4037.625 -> -3.3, 7.08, 14.8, 14.9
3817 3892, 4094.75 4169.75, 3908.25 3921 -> -3.3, 7.05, 10.9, 14.6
